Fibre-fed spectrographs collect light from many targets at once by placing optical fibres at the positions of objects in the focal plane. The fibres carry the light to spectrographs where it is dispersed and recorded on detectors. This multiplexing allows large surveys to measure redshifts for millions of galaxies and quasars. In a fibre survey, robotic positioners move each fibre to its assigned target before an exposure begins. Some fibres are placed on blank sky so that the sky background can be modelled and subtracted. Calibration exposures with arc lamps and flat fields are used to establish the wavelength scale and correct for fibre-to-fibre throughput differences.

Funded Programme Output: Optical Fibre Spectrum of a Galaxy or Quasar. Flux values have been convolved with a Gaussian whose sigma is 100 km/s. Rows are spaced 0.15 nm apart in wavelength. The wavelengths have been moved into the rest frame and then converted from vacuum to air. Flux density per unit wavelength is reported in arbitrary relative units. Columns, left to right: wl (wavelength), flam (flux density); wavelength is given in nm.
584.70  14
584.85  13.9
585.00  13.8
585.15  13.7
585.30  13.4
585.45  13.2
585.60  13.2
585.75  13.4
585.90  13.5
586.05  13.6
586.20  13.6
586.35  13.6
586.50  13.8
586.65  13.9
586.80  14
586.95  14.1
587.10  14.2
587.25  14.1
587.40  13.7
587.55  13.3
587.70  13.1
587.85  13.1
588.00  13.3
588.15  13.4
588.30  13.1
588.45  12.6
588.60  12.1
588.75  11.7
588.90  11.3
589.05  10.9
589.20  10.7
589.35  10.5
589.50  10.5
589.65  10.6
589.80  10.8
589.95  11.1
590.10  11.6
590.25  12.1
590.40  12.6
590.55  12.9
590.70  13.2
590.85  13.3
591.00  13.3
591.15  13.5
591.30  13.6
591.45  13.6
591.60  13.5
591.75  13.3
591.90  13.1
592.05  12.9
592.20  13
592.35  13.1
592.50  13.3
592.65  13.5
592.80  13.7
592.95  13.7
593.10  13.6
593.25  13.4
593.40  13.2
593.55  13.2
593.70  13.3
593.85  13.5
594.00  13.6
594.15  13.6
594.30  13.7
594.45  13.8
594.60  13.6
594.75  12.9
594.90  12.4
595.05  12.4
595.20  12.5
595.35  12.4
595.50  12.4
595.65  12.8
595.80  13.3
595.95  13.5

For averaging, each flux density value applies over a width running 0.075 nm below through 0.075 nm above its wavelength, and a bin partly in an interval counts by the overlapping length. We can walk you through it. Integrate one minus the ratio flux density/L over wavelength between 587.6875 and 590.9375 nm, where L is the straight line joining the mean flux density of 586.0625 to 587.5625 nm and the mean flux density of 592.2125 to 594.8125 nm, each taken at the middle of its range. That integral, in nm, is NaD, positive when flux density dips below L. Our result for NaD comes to 0.40 nm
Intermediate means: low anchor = 13.8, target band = 12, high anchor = 13.4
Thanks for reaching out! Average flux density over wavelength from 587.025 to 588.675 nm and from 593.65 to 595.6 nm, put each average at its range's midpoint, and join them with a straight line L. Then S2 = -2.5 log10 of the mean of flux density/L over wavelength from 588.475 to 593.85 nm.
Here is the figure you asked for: 0.05 mag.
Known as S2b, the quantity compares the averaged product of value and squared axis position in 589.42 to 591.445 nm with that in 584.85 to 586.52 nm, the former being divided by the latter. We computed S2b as 0.9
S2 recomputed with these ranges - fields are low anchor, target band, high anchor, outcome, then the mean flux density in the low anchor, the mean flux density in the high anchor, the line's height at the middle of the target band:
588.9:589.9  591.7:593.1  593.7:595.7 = -0.108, 10.7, 13.1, 12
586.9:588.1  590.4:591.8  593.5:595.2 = 0.008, 13.6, 13.2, 13.4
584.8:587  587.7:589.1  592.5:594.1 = 0.094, 13.6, 13.5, 13.6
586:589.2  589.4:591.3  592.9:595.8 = 0.083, 13.1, 13.2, 13.1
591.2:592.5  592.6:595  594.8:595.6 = -0.051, 13.3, 12.4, 12.8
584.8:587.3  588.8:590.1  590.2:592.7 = 0.225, 13.7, 13.2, 13.4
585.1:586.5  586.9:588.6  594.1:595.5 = -0.001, 13.5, 13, 13.4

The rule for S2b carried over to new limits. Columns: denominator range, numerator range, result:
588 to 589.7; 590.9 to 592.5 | 1.15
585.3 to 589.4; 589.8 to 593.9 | 1.02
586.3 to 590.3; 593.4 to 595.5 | 1.07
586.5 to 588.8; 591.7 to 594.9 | 1.02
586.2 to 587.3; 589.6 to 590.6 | 0.85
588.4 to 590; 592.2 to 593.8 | 1.22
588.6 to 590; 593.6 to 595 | 1.24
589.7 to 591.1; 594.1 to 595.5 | 1.07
